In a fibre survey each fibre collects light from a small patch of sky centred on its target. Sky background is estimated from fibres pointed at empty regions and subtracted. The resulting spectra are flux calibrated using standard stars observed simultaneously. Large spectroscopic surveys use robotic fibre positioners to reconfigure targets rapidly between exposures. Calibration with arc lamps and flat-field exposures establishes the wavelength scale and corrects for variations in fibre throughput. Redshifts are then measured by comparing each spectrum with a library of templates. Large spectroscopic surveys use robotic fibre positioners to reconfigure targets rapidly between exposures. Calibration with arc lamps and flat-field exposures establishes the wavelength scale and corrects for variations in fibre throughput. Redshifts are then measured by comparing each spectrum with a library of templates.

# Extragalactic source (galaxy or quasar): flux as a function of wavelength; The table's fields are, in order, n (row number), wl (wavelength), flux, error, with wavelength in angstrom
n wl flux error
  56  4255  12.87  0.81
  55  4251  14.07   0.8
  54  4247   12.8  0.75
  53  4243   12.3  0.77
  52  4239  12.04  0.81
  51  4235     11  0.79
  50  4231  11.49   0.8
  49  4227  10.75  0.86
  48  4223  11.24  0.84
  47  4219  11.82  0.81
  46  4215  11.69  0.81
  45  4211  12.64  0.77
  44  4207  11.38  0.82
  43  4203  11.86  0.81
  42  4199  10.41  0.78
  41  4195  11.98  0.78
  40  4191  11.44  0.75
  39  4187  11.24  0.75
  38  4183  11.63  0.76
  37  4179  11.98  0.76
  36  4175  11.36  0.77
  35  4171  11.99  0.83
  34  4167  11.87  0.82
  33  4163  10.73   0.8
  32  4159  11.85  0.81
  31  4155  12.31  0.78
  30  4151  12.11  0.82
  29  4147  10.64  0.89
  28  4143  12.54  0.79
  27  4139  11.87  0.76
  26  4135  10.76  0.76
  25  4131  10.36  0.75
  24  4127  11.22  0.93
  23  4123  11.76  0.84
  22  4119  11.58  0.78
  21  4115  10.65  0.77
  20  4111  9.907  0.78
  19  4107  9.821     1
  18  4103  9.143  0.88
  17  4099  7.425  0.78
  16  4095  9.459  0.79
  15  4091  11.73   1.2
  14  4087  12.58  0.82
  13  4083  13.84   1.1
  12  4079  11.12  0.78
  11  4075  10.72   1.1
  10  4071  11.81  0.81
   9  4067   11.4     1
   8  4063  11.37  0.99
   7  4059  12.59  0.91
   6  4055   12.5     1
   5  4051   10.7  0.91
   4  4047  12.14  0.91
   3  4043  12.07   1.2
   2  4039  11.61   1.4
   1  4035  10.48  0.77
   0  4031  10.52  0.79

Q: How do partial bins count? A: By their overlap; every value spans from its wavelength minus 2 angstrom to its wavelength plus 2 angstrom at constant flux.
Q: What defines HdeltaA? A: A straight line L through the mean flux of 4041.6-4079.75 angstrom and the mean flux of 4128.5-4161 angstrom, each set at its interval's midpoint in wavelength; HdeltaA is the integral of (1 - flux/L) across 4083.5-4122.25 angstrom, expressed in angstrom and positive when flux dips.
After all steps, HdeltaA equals 3.9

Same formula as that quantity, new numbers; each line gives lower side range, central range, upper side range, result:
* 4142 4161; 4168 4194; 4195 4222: 0.3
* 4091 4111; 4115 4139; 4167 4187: -2.4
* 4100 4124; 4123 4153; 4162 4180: -1.4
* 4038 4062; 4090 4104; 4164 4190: 3.0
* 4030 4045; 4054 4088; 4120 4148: -2.1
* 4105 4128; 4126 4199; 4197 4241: -2.7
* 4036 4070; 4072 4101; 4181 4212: 1.7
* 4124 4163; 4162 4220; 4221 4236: -1.7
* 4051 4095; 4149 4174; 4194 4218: -0.2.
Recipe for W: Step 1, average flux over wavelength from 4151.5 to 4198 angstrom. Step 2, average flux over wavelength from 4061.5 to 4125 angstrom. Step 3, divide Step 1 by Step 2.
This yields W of 1.1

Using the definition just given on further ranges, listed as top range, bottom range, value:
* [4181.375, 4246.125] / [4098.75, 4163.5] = 1.06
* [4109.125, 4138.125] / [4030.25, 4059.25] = 0.95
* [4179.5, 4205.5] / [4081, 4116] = 1.09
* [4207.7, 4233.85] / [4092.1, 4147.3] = 1.10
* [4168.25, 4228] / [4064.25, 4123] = 1.07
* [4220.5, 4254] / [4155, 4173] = 1.03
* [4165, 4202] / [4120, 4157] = 1.00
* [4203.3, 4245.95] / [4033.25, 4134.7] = 1.05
